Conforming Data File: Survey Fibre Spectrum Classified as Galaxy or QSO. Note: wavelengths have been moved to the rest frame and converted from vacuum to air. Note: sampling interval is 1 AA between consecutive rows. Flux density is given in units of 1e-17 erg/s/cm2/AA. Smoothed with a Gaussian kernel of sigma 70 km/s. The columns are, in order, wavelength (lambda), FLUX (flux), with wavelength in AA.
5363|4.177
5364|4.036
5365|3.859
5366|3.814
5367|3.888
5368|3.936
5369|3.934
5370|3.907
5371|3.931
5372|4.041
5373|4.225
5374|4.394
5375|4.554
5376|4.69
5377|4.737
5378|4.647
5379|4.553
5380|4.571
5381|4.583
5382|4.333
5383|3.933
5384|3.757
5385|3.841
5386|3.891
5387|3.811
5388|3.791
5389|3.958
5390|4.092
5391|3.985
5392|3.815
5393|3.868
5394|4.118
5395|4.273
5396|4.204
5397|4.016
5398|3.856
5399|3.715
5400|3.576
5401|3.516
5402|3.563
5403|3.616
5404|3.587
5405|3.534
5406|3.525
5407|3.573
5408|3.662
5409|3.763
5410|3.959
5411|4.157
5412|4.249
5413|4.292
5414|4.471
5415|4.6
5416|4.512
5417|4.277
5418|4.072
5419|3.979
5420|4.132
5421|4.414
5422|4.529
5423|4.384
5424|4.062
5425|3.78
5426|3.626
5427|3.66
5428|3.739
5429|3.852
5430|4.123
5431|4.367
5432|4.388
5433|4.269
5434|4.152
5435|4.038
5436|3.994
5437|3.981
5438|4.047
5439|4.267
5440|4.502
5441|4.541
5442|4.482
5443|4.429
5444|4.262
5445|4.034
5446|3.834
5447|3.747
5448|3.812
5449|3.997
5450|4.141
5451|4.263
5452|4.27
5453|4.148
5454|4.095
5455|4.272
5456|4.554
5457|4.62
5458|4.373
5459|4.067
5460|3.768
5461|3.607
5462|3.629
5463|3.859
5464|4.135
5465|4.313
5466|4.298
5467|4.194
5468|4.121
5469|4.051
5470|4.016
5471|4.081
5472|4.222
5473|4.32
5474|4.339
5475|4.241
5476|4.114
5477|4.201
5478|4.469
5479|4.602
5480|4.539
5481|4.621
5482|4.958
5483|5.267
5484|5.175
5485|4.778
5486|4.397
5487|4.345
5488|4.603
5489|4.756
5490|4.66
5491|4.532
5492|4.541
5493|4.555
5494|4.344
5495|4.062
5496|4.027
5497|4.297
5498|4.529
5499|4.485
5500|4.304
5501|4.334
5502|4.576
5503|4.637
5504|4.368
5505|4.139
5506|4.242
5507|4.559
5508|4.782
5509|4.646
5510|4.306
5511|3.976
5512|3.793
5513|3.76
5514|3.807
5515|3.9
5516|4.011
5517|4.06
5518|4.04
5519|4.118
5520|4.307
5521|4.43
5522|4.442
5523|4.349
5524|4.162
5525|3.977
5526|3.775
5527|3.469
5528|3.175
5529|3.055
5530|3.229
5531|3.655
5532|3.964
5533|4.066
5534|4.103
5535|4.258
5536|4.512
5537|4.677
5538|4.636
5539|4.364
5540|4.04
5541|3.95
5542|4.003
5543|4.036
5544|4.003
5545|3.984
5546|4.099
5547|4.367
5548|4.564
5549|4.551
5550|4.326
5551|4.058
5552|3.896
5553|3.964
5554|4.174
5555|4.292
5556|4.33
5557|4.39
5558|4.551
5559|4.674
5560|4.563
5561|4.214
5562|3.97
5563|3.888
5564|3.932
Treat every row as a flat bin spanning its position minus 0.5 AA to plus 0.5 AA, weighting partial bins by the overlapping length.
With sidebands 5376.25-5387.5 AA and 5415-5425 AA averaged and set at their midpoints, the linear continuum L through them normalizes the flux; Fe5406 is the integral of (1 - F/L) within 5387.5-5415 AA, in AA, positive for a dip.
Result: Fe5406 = 2.34 AA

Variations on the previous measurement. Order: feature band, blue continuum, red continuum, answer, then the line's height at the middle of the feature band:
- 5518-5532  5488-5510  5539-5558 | 1.4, 4.31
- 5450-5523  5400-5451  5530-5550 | -3.4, 4.12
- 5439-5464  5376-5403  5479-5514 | 0.8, 4.28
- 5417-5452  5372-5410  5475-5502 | 0.9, 4.23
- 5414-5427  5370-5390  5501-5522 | 0.1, 4.22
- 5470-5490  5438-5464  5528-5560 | -1.8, 4.14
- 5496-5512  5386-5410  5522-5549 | -1.6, 3.98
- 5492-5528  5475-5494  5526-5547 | 0.7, 4.29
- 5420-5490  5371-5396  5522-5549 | -2.1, 4.11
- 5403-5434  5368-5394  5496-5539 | 0.8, 4.15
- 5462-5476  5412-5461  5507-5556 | 0.0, 4.14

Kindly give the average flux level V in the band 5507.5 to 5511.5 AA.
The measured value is 4.43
